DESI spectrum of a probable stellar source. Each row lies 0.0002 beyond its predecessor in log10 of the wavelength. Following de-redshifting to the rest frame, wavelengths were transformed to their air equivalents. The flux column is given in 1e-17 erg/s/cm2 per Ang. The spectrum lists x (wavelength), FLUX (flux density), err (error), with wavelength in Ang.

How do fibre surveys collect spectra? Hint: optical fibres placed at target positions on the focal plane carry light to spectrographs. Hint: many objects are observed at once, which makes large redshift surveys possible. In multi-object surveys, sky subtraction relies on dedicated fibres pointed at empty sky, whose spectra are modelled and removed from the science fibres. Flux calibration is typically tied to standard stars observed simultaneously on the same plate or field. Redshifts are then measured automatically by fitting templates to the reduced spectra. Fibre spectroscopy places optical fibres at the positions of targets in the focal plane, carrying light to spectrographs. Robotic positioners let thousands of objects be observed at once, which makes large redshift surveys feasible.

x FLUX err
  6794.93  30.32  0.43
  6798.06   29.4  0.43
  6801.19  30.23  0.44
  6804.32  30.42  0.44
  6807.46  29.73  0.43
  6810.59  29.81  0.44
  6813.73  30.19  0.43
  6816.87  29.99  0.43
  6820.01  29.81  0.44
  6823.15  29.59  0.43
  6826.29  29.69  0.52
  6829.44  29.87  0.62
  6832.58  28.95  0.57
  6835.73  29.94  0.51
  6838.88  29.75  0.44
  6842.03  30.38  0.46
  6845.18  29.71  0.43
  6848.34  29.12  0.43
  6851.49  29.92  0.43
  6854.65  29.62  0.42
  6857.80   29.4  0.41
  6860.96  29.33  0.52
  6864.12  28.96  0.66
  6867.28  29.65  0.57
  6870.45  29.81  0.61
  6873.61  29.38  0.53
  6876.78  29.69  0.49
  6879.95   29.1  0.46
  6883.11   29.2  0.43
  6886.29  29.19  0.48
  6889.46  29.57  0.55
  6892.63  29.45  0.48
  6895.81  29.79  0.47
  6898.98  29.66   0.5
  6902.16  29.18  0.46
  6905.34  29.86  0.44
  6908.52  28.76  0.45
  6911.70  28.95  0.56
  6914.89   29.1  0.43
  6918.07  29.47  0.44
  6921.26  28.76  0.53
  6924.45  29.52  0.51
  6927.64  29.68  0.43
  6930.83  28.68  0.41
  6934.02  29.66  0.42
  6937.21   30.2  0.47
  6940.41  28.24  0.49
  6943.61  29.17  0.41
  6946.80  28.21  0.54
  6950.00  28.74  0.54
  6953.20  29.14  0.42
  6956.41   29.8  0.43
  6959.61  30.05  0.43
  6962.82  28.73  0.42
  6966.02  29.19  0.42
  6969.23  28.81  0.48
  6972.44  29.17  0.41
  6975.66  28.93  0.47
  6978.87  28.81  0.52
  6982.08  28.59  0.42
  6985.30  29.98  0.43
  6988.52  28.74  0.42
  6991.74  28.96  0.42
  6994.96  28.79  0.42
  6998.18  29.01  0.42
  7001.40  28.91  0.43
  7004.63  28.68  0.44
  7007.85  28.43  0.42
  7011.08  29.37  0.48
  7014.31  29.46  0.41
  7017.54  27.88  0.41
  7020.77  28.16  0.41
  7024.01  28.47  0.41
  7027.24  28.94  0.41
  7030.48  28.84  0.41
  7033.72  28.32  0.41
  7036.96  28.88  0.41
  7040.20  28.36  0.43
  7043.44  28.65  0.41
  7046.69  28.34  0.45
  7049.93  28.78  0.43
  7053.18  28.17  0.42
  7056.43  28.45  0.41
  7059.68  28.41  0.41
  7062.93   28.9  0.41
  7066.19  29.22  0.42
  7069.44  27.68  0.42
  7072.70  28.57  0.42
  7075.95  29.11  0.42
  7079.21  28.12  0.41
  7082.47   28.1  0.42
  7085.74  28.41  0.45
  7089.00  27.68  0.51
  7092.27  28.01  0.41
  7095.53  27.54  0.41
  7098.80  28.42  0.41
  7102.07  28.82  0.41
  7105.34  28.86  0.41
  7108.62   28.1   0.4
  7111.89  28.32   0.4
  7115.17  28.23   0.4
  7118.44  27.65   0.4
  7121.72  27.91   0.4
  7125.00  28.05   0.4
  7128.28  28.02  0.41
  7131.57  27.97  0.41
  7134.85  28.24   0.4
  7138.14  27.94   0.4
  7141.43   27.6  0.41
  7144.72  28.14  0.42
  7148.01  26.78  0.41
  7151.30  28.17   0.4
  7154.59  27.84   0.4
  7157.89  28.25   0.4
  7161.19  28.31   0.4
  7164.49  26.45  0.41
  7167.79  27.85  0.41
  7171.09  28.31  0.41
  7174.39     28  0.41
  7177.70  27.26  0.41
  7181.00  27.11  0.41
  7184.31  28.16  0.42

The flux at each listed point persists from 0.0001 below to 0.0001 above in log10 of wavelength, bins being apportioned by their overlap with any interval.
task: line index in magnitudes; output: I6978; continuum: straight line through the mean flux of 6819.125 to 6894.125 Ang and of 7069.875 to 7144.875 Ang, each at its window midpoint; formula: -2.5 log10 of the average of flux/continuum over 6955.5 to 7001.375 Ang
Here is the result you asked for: -0.01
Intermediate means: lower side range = 29.5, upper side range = 28.2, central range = 29.1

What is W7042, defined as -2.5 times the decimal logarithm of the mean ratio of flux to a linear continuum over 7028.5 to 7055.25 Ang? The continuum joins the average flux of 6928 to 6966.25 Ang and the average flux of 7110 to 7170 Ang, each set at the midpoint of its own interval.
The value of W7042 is 0.00 mag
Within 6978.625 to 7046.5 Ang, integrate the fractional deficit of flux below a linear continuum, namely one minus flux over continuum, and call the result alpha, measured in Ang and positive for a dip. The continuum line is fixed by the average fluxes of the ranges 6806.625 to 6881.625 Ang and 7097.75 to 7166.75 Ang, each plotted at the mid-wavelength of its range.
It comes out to -0.2 Ang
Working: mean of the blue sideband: 29.6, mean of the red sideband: 28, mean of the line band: 28.8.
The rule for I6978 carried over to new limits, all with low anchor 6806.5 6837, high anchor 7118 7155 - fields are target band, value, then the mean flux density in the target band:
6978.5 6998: -0.009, 29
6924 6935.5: -0.010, 29.4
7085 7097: 0.010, 27.9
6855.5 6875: 0.002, 29.4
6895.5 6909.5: -0.007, 29.5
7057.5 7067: -0.018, 28.8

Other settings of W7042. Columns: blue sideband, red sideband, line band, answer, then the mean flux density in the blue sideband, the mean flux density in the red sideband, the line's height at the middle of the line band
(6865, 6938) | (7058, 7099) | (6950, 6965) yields -0.01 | 29.4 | 28.3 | 29.1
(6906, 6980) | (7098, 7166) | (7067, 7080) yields 0.00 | 29.1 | 28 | 28.3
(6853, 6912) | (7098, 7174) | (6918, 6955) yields 0.00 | 29.4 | 28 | 29.1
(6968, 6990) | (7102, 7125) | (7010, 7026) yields 0.00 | 29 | 28.2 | 28.8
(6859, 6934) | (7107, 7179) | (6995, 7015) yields -0.01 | 29.3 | 27.9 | 28.7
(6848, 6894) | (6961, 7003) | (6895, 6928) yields 0.00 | 29.4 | 29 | 29.3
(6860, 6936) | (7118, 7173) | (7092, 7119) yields -0.01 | 29.4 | 27.9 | 28.1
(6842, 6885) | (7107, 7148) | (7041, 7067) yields -0.01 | 29.5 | 28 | 28.4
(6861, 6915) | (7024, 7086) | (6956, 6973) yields -0.01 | 29.4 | 28.5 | 29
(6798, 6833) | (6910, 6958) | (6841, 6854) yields 0.00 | 29.9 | 29.2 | 29.7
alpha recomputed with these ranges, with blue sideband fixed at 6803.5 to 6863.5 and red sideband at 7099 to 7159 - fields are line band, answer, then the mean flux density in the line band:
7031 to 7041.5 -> 0.0 Ang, 28.6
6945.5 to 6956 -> 0.1 Ang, 28.8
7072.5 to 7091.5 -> 0.0 Ang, 28.3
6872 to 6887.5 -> 0.1 Ang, 29.3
